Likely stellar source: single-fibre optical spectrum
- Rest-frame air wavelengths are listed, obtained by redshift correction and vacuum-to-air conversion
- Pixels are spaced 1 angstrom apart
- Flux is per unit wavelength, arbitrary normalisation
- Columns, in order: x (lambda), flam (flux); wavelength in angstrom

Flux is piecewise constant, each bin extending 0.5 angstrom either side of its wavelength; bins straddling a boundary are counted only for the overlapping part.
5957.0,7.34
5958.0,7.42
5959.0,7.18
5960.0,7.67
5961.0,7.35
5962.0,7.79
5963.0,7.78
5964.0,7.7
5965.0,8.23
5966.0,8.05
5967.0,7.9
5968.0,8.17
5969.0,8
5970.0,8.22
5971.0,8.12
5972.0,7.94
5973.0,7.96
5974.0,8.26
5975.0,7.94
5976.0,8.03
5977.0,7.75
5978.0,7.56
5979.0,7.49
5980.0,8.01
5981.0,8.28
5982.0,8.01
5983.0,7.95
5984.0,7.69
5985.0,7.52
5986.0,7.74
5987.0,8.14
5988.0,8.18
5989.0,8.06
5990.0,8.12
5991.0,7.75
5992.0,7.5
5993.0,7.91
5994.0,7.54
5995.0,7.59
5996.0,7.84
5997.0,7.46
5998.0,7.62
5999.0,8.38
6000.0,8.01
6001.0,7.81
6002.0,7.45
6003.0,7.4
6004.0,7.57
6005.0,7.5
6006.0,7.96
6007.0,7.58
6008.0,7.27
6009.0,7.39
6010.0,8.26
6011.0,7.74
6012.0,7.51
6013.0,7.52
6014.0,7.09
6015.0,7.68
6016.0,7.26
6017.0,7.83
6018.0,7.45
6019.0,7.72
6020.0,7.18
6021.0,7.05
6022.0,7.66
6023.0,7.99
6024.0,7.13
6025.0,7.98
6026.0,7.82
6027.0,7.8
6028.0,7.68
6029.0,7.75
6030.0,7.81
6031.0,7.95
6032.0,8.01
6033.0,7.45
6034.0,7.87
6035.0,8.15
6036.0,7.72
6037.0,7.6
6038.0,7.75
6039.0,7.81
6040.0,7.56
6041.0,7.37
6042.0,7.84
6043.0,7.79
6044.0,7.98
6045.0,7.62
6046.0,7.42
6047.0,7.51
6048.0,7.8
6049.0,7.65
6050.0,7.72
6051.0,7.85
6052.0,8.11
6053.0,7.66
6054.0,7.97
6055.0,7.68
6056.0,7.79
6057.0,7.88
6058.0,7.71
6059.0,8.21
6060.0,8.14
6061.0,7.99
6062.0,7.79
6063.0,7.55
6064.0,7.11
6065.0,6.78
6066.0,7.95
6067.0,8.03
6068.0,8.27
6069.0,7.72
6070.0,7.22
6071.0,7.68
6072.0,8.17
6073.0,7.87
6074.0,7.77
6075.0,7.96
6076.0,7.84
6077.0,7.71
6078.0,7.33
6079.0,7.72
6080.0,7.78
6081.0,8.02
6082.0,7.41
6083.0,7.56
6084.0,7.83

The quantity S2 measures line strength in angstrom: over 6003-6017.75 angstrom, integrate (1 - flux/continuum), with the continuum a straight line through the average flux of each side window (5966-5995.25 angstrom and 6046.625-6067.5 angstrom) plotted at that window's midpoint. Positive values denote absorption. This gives 0.5 angstrom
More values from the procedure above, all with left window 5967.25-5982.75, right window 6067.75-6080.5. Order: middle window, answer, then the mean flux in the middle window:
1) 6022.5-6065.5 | 0.50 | 7.74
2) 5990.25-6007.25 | 0.48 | 7.71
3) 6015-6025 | 0.47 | 7.51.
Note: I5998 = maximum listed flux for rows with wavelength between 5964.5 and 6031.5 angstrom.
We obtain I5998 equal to 8.38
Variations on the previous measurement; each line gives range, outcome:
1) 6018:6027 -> 7.99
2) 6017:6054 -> 8.15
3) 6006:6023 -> 8.26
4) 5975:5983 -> 8.28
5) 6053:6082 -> 8.27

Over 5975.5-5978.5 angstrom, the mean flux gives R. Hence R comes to 7.78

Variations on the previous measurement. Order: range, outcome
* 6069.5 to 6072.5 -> 7.69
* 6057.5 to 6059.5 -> 7.96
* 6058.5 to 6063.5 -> 7.94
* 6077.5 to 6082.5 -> 7.65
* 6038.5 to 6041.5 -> 7.58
